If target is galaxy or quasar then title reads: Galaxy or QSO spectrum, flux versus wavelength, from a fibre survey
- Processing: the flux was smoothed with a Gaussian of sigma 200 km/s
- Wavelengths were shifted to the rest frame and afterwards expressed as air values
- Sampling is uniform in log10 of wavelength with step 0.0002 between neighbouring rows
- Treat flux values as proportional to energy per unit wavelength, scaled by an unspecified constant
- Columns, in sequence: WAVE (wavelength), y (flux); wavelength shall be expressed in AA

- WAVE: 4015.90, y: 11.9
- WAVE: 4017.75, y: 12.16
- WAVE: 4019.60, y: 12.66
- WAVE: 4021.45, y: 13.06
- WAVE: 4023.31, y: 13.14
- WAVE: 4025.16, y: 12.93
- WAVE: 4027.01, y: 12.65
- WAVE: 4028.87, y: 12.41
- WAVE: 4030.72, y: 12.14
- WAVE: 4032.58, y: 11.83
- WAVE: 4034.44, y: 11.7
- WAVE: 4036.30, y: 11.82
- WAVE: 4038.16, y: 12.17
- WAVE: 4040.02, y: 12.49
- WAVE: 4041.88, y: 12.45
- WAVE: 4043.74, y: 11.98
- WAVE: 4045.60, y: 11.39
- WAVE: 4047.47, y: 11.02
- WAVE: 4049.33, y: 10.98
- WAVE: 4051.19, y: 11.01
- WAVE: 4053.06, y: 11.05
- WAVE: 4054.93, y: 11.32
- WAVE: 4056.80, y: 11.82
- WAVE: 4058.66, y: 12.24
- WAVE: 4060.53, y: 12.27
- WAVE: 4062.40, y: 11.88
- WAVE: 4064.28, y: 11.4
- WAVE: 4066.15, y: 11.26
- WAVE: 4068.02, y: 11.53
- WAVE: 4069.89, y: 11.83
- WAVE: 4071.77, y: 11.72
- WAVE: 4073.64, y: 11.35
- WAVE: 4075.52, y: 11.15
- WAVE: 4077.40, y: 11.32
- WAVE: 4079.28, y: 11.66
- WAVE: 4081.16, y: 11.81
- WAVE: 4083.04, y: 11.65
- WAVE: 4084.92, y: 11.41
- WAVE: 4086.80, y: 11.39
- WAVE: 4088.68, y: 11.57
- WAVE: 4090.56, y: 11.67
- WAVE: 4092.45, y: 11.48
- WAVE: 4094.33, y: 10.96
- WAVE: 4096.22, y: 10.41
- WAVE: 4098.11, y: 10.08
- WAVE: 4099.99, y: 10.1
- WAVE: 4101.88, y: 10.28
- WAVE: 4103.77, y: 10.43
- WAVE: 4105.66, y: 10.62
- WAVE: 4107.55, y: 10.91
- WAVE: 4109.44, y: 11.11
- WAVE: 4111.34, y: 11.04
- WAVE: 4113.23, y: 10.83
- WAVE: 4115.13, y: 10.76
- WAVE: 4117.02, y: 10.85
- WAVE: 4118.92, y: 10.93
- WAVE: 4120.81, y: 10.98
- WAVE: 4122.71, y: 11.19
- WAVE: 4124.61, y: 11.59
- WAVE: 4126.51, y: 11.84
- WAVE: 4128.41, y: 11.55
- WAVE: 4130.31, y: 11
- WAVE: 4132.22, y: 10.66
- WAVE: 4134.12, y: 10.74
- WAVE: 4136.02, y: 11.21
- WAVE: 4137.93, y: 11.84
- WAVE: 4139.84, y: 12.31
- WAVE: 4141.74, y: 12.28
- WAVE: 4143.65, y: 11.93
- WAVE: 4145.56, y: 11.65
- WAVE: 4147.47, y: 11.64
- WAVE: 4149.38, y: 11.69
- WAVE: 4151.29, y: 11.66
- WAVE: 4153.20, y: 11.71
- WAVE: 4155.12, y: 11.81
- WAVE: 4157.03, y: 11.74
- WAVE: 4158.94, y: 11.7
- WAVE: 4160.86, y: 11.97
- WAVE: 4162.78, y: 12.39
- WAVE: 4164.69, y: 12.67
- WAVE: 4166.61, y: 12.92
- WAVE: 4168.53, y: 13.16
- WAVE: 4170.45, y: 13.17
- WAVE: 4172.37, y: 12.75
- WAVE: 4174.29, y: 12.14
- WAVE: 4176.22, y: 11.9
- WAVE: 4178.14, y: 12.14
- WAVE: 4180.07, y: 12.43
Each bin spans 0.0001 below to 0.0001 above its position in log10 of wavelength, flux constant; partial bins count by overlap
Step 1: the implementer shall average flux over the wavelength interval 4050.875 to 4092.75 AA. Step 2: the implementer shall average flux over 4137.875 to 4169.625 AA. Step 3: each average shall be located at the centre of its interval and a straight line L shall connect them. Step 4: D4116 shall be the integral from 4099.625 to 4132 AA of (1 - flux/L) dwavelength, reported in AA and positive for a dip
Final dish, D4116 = 2.4 AA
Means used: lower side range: 11.6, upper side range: 12.1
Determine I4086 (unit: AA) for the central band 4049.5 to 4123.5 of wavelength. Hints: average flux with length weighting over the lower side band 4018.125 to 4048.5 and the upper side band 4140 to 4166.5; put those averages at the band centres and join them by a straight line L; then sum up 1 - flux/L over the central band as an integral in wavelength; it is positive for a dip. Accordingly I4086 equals 5.5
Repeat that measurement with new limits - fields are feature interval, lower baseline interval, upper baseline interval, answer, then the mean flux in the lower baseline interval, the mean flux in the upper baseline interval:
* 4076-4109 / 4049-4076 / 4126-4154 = 1.45 AA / 11.5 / 11.6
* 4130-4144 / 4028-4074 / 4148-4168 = 0.56 AA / 11.7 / 12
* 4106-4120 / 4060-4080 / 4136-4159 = 0.95 AA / 11.6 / 11.8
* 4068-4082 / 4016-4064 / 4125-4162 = 0.40 AA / 12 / 11.6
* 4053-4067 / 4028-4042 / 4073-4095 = 0.09 AA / 12.1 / 11.5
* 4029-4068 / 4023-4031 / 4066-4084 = 1.41 AA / 12.7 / 11.5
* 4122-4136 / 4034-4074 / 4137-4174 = 0.94 AA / 11.7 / 12.2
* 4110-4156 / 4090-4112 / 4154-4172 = 0.76 AA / 10.7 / 12.4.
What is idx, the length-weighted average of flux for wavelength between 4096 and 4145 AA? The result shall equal 11.1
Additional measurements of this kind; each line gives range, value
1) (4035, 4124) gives 11.3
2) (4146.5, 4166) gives 11.9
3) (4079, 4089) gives 11.6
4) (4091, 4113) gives 10.7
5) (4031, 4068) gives 11.7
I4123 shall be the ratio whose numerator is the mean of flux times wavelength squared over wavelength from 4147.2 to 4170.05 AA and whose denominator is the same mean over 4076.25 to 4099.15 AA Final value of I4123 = 1.11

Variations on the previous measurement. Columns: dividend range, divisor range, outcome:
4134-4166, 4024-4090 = 1.06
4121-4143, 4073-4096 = 1.03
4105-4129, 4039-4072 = 0.98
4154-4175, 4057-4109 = 1.14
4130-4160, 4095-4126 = 1.10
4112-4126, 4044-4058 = 1.01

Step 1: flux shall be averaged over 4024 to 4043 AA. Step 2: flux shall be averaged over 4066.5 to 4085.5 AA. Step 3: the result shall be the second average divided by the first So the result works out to 0.9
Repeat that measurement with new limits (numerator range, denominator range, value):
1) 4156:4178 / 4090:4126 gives 1.14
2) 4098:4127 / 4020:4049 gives 0.89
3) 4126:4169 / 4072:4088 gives 1.03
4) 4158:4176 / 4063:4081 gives 1.09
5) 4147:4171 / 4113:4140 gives 1.09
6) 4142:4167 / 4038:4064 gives 1.02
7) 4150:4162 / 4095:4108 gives 1.13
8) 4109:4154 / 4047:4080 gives 0.99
